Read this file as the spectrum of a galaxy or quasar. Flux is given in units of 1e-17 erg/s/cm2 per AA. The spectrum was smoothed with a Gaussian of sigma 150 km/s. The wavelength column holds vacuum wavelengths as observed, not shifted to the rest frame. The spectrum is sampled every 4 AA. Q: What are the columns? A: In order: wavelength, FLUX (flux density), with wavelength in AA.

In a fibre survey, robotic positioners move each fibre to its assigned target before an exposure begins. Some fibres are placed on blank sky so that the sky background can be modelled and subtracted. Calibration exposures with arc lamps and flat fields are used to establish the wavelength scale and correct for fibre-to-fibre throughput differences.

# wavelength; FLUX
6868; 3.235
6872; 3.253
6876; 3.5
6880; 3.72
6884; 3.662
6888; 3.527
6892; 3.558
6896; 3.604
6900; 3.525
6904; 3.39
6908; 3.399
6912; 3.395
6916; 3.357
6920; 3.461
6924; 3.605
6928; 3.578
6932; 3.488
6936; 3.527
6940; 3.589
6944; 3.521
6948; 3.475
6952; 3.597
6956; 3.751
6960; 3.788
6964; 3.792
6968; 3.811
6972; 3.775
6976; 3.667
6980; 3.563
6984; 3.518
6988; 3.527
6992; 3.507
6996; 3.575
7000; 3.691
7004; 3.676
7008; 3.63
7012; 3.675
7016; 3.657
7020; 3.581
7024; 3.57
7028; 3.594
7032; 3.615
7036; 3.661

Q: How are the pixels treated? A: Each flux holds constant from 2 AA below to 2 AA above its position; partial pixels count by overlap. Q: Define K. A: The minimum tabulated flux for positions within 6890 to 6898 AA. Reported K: 3.558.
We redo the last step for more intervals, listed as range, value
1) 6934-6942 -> 3.527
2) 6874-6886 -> 3.5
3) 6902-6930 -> 3.357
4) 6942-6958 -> 3.475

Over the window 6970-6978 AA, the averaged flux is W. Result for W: 3.72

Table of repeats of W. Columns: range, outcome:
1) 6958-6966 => 3.79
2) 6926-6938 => 3.53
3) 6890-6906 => 3.52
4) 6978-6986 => 3.54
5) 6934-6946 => 3.55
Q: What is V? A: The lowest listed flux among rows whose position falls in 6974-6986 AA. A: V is 3.518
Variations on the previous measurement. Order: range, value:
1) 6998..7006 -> 3.676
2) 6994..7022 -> 3.575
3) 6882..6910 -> 3.39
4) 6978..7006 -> 3.507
